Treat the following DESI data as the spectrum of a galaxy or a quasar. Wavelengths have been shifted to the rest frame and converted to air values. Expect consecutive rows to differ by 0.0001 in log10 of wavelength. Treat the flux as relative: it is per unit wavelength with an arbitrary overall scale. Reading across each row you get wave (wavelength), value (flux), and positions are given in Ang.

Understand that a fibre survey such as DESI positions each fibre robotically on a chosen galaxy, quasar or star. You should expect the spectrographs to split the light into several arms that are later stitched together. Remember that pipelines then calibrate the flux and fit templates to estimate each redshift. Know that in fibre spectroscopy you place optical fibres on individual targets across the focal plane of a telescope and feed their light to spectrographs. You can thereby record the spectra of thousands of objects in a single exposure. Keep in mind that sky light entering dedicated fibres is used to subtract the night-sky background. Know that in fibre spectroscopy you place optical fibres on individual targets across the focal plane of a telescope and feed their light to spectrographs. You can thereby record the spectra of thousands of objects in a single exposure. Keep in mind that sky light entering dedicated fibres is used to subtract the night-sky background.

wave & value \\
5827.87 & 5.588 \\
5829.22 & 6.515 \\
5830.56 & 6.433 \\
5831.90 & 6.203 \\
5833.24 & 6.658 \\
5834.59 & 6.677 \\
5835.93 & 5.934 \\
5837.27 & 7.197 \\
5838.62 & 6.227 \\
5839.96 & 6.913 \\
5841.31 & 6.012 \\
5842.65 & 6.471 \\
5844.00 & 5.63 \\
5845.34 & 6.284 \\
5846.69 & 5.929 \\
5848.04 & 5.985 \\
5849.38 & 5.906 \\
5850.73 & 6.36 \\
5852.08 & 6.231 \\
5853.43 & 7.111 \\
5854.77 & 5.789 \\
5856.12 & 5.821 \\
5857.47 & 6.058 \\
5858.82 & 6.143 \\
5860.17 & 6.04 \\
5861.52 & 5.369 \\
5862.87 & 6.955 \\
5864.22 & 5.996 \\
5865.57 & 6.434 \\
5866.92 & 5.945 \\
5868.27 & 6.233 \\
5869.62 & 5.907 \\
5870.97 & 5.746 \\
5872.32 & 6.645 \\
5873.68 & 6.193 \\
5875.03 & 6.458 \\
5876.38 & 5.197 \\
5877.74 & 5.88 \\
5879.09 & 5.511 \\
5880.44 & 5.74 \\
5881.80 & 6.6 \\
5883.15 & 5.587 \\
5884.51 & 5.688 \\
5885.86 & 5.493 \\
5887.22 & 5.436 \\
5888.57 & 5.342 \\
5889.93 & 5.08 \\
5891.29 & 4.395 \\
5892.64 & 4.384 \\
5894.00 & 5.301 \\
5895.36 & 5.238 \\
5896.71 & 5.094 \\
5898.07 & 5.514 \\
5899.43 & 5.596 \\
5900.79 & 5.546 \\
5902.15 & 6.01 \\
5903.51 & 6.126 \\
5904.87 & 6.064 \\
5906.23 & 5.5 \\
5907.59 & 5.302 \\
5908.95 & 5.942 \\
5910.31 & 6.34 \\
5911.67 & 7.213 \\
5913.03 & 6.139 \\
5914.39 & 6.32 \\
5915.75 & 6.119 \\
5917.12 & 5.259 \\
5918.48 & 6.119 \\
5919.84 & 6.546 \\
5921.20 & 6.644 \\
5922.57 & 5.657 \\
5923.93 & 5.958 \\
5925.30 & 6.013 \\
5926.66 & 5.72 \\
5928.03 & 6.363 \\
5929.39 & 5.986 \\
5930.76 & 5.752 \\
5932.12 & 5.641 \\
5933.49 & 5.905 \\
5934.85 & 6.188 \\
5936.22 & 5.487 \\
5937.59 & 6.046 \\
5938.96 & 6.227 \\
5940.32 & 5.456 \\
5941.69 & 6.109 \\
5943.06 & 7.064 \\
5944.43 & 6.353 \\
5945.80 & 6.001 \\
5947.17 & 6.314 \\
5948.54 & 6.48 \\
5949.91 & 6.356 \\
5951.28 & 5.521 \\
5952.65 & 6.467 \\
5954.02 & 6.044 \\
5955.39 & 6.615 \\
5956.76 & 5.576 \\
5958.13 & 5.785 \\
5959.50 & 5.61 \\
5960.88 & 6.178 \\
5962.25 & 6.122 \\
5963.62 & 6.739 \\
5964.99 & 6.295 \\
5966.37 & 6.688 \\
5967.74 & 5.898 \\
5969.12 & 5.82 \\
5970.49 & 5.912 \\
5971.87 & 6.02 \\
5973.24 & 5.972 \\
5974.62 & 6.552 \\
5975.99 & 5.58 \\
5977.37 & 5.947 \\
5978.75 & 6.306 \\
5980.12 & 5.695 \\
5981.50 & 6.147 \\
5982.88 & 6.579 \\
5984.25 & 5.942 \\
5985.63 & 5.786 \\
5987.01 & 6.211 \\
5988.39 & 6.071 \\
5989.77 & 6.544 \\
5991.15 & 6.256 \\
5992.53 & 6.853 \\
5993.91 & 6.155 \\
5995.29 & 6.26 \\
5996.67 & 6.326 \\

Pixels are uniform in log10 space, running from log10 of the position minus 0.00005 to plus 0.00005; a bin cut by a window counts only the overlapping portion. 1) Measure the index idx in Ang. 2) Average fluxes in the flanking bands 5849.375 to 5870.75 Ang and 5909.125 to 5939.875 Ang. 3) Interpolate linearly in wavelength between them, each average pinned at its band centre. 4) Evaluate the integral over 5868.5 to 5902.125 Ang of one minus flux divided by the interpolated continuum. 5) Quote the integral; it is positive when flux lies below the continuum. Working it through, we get 2.92 Ang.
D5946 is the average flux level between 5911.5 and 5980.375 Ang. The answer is 6.09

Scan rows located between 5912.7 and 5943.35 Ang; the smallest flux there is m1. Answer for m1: 5.259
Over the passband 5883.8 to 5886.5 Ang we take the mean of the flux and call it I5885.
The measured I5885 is 5.59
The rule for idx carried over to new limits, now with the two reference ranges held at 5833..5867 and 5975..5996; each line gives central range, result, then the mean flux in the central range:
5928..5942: 0.7 Ang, 5.9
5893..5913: 1.4 Ang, 5.76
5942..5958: -0.1 Ang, 6.23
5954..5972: 0.2 Ang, 6.1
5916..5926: 0.3 Ang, 6.03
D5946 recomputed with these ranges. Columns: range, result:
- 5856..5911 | 5.75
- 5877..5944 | 5.81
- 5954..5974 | 6.09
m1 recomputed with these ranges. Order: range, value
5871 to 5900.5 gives 4.384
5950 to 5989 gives 5.521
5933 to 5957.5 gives 5.456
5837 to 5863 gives 5.369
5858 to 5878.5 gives 5.197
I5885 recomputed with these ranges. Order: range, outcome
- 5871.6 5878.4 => 6.07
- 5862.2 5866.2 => 6.46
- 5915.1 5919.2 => 5.83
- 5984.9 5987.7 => 5.99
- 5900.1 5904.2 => 5.89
